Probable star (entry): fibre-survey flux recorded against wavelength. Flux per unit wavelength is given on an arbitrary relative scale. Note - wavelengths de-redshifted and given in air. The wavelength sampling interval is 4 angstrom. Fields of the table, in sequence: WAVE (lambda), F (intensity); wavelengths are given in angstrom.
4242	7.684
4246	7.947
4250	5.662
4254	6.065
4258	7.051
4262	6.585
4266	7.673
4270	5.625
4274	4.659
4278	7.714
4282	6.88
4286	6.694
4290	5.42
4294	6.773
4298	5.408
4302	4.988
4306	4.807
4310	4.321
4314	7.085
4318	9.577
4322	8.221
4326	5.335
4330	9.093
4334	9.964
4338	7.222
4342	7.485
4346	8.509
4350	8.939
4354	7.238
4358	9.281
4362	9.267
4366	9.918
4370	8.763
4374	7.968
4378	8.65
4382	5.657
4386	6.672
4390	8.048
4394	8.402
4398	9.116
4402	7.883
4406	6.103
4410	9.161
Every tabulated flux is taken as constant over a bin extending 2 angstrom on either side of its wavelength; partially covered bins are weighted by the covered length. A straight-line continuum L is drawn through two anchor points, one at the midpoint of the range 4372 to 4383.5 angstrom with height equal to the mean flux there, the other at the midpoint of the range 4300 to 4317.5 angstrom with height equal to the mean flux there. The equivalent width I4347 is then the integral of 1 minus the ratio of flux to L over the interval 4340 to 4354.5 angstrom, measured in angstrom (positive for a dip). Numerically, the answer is -3.1 angstrom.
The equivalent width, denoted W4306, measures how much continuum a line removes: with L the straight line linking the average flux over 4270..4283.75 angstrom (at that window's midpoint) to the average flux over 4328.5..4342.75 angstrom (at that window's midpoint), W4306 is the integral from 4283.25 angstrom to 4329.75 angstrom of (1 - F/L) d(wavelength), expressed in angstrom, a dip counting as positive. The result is 6.6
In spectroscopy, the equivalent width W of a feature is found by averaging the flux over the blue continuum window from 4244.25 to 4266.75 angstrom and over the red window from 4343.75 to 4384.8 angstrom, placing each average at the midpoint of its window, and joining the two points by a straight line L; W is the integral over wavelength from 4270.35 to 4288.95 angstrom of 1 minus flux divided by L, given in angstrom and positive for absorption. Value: 2.0 angstrom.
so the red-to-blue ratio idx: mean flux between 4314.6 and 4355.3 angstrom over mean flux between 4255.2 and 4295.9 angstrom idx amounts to 1.25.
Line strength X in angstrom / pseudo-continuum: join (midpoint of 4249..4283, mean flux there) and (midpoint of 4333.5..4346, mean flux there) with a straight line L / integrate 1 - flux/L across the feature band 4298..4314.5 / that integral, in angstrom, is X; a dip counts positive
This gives 4.9 angstrom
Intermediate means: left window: 6.44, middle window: 5.15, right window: 8.06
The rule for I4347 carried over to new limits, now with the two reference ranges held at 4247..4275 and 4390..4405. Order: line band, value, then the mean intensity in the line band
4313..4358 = -4.7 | 8.14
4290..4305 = 2.6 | 5.62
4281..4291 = 0.4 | 6.37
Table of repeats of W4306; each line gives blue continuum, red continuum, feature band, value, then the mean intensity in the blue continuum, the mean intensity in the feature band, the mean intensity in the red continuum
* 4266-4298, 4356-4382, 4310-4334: -1.0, 6.29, 7.74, 8.72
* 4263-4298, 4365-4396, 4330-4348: -2.7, 6.38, 8.38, 7.95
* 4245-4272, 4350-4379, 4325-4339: -0.1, 6.61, 8.14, 8.74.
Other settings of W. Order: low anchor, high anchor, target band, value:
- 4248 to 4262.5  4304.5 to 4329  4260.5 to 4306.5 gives 2.44 angstrom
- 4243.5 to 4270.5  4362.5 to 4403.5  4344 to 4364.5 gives -2.22 angstrom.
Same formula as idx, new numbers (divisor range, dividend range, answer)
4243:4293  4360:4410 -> 1.24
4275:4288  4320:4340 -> 1.15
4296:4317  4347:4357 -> 1.49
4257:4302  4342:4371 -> 1.38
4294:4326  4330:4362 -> 1.34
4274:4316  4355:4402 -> 1.40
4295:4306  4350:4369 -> 1.69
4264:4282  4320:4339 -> 1.24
